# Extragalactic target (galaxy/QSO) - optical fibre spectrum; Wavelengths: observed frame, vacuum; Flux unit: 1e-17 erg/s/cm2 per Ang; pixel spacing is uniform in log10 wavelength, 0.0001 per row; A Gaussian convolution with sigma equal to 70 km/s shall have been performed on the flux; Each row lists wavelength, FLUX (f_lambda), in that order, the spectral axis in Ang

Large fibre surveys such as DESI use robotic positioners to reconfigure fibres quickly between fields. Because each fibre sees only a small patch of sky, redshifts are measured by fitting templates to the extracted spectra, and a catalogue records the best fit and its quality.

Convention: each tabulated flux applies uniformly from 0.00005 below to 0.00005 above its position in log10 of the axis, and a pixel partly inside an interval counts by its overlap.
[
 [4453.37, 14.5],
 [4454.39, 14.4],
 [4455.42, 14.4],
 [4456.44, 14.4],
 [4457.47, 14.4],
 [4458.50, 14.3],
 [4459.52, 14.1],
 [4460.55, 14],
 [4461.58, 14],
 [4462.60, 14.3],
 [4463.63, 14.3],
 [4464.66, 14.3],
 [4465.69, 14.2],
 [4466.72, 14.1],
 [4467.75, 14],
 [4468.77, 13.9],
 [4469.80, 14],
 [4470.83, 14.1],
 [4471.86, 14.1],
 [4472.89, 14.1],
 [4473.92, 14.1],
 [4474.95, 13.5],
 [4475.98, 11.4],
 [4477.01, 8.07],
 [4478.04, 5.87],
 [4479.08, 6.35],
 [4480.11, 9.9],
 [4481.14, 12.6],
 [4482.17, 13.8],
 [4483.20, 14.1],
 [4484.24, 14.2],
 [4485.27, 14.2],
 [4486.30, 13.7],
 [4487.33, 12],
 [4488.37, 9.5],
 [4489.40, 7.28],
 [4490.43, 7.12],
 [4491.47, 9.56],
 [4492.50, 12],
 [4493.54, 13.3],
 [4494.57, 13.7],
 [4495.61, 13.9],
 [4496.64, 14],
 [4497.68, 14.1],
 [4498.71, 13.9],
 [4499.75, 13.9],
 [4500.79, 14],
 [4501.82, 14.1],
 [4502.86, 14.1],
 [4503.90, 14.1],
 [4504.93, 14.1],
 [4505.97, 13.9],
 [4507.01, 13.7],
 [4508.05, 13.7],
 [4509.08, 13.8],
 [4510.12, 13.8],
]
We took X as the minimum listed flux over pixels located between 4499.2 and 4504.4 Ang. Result 13.9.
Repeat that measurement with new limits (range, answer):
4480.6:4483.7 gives 12.6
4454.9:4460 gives 14.1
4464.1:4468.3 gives 14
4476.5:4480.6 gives 5.87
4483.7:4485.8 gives 14.2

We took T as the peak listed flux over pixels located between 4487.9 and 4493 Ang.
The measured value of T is 12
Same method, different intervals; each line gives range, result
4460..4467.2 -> 14.3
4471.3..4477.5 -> 14.1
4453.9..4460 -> 14.4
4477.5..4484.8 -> 14.2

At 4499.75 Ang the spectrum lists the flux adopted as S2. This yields 13.9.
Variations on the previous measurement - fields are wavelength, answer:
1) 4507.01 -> 13.7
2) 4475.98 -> 11.4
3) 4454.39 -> 14.4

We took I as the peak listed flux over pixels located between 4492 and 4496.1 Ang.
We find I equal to 13.9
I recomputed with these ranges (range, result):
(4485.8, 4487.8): 13.7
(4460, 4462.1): 14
